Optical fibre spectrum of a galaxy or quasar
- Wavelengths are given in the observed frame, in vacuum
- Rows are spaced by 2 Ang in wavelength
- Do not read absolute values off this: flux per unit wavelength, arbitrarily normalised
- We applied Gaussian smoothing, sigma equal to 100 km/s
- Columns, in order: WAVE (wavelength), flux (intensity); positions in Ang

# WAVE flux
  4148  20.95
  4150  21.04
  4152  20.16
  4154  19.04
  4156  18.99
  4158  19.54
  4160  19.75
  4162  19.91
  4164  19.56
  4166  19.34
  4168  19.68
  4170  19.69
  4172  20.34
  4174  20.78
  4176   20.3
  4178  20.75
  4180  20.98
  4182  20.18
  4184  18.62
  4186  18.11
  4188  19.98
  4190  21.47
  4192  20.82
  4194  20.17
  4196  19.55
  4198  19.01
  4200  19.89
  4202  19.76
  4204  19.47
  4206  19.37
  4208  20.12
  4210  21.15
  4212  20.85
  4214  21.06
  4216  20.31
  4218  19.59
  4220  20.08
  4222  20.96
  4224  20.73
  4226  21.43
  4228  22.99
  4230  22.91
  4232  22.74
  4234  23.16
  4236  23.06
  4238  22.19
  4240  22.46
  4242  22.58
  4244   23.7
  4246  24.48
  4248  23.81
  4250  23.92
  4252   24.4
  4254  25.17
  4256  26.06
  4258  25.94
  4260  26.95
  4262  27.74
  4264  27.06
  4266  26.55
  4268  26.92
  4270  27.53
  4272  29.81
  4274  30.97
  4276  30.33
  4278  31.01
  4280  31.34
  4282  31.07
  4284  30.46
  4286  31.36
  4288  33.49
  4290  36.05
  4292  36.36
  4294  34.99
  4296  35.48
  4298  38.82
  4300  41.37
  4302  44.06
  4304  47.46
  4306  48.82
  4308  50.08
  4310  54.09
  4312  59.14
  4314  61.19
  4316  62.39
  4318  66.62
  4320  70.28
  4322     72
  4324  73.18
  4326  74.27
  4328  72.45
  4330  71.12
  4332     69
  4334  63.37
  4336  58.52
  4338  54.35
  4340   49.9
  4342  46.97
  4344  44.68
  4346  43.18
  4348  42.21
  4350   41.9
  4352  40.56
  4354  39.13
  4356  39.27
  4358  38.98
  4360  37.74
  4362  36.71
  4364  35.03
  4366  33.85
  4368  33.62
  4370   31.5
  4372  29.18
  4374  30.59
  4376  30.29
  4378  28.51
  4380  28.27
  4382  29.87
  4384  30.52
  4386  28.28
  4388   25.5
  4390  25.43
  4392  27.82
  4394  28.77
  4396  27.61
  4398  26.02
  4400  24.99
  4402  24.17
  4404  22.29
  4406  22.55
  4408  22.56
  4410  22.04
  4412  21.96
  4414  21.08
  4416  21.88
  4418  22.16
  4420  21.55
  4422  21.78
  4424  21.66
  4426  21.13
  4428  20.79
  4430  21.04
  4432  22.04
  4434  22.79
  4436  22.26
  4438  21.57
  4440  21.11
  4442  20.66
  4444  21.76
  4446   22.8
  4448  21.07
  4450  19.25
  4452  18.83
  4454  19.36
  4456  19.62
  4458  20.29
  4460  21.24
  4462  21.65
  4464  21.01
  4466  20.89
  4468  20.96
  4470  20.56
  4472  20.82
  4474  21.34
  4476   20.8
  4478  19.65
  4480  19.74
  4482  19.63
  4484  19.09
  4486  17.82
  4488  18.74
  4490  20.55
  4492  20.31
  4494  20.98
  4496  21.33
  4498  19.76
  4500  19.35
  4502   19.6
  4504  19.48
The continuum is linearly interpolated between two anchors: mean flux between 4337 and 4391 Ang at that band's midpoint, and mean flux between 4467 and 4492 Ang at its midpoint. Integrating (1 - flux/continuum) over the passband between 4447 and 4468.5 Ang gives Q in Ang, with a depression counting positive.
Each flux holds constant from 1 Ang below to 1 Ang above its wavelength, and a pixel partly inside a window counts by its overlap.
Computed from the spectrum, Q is 2.4 Ang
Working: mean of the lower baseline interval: 36.1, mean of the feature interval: 20.4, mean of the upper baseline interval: 20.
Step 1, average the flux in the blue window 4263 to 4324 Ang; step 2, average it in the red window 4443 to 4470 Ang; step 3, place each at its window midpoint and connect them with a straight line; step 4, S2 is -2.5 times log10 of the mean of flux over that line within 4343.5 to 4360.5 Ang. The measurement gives -0.19 mag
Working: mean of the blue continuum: 42.1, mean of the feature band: 40.8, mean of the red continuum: 20.7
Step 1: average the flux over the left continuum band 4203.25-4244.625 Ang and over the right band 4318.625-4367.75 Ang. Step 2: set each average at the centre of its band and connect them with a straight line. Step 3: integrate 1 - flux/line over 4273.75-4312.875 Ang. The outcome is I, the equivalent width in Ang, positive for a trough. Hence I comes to 0.59 Ang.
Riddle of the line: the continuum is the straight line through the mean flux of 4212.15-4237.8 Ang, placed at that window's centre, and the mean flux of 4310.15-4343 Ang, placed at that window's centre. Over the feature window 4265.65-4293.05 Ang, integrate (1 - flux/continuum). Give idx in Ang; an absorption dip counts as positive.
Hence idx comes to 8.14 Ang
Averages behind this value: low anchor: 21.6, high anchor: 63.8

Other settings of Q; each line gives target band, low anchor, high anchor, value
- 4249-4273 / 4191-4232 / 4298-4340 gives 7.54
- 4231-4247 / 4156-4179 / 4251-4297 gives 2.14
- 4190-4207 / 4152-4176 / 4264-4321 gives 3.67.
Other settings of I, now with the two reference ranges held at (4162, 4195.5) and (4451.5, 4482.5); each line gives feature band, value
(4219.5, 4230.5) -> -0.78 Ang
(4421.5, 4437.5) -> -1.02 Ang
